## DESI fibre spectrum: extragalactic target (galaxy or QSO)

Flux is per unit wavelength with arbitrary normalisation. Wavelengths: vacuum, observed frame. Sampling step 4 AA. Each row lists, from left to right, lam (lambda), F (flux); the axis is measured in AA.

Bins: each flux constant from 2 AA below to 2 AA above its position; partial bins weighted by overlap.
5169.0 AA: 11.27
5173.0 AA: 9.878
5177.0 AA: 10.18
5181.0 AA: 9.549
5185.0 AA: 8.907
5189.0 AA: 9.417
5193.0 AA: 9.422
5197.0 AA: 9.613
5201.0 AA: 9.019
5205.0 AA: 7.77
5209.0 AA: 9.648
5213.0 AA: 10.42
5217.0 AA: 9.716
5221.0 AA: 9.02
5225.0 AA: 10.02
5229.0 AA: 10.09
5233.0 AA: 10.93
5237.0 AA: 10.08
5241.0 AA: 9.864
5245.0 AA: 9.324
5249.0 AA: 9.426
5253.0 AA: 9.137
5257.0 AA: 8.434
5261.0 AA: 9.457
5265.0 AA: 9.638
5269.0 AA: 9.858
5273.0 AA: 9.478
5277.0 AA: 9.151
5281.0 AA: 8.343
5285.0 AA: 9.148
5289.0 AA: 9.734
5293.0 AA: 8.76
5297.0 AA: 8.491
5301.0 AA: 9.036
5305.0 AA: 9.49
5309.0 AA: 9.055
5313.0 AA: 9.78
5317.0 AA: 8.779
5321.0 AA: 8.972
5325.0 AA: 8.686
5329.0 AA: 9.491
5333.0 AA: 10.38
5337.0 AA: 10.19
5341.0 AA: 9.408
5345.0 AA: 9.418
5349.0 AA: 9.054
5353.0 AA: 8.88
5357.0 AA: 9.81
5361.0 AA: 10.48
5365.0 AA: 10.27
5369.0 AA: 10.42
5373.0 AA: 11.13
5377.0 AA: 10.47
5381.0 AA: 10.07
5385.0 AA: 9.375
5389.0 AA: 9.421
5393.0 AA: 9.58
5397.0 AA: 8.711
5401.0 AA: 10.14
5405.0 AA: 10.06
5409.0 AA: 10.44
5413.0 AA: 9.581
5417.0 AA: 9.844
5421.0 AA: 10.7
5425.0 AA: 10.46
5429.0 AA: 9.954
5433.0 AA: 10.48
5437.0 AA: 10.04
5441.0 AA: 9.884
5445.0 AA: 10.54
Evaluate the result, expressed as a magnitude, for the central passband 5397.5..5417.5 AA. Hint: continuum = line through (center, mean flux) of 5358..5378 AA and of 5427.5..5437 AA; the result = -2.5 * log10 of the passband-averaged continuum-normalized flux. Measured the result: 0.04 mag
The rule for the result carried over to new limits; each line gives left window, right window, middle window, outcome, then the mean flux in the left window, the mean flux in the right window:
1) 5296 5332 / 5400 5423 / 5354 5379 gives -0.08 mag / 9.14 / 10.1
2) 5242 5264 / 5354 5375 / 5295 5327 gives 0.09 mag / 9.21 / 10.3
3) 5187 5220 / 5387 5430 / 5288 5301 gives 0.08 mag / 9.37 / 9.9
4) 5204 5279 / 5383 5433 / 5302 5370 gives 0.02 mag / 9.57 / 9.88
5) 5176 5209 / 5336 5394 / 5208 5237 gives -0.07 mag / 9.23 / 9.86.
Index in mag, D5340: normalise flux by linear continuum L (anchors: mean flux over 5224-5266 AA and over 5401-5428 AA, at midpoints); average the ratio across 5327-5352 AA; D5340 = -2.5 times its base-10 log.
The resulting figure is 0.04 mag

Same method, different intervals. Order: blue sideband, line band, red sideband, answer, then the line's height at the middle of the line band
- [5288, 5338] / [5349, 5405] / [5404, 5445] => -0.011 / 9.78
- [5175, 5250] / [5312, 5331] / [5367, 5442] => 0.085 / 9.85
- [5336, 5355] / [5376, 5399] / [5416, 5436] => 0.030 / 9.84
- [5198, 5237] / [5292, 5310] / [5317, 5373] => 0.081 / 9.66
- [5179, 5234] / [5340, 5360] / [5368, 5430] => 0.059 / 9.89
